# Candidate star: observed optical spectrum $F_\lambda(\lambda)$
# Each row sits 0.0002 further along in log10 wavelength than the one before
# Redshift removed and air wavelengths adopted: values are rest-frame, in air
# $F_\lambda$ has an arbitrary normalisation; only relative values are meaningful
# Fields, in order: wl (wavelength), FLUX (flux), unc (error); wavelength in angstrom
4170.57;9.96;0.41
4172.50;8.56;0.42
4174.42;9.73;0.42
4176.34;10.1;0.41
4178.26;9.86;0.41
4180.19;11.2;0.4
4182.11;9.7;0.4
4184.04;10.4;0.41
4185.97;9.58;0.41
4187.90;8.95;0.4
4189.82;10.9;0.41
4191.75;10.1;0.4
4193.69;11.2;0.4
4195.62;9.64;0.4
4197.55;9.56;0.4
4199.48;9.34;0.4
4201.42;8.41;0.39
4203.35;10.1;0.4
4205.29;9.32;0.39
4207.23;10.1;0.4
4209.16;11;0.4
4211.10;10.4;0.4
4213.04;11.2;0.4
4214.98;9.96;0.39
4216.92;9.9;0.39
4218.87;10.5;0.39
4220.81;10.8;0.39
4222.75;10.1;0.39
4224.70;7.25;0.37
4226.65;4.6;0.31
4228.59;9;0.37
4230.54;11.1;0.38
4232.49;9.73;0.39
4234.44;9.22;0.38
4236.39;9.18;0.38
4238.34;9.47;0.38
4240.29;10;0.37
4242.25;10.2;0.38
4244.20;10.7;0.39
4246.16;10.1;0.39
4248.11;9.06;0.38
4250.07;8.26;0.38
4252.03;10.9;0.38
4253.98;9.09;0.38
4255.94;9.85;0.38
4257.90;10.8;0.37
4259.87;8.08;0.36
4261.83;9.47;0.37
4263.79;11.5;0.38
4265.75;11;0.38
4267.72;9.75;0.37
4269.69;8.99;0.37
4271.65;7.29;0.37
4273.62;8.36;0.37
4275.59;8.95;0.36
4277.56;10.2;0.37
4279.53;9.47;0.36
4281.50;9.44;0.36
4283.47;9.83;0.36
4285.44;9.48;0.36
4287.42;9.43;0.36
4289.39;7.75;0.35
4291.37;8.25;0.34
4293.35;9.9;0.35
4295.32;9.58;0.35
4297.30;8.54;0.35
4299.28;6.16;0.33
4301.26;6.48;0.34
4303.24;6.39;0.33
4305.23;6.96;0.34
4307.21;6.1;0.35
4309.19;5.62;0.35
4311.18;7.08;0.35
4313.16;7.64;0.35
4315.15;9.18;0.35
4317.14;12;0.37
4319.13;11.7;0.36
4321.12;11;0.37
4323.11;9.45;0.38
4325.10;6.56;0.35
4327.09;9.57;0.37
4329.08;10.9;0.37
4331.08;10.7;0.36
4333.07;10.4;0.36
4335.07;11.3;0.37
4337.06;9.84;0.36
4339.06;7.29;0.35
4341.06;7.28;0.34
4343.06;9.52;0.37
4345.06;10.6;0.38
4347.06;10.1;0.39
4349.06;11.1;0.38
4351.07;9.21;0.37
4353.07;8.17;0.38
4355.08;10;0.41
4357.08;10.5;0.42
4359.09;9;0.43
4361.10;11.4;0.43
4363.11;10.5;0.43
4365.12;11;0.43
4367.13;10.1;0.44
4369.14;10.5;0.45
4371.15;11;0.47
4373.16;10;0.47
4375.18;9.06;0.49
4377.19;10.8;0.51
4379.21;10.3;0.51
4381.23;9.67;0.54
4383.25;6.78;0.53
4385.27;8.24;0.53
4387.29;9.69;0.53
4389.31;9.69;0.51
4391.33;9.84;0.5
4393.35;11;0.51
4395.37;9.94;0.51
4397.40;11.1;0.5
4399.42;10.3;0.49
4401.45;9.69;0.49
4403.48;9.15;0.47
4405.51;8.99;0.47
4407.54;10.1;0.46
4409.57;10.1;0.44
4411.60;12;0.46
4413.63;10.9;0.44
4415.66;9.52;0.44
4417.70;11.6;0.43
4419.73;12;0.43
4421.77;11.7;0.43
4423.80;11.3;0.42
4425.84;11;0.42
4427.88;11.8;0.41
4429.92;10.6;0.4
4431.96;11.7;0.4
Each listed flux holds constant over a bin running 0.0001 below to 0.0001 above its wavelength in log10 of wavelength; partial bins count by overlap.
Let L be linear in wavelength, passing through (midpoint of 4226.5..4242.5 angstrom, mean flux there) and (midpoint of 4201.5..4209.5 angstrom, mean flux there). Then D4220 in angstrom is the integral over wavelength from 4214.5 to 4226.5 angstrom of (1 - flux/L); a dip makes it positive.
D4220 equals 0.3 angstrom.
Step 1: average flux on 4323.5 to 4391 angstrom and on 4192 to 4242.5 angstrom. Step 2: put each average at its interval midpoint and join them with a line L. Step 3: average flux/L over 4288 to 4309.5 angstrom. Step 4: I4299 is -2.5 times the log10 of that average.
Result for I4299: 0.28 mag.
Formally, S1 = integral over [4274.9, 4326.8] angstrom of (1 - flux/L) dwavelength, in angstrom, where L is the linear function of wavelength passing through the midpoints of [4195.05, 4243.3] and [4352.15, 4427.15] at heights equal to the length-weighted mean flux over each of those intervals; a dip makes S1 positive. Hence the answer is 6.8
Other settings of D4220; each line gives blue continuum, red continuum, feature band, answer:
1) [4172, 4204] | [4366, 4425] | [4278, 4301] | 2.7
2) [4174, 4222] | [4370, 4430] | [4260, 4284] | 1.6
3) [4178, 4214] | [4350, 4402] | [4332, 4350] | 0.4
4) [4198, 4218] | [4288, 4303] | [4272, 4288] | -1.8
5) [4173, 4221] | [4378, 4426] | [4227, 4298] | 4.5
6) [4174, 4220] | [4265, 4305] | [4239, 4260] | -1.2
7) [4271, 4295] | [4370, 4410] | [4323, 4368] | -1.4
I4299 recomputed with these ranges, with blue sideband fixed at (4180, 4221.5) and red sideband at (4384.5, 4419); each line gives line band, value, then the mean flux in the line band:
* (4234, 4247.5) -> 0.03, 9.84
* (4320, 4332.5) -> 0.04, 9.75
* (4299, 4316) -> 0.42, 6.85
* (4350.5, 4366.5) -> 0.01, 10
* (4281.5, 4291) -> 0.11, 9.1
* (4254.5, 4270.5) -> 0.02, 9.91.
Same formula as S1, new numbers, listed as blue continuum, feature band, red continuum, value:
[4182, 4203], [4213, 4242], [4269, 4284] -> 0.20 angstrom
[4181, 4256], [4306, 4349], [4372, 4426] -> 3.12 angstrom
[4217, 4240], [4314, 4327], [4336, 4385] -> -0.48 angstrom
